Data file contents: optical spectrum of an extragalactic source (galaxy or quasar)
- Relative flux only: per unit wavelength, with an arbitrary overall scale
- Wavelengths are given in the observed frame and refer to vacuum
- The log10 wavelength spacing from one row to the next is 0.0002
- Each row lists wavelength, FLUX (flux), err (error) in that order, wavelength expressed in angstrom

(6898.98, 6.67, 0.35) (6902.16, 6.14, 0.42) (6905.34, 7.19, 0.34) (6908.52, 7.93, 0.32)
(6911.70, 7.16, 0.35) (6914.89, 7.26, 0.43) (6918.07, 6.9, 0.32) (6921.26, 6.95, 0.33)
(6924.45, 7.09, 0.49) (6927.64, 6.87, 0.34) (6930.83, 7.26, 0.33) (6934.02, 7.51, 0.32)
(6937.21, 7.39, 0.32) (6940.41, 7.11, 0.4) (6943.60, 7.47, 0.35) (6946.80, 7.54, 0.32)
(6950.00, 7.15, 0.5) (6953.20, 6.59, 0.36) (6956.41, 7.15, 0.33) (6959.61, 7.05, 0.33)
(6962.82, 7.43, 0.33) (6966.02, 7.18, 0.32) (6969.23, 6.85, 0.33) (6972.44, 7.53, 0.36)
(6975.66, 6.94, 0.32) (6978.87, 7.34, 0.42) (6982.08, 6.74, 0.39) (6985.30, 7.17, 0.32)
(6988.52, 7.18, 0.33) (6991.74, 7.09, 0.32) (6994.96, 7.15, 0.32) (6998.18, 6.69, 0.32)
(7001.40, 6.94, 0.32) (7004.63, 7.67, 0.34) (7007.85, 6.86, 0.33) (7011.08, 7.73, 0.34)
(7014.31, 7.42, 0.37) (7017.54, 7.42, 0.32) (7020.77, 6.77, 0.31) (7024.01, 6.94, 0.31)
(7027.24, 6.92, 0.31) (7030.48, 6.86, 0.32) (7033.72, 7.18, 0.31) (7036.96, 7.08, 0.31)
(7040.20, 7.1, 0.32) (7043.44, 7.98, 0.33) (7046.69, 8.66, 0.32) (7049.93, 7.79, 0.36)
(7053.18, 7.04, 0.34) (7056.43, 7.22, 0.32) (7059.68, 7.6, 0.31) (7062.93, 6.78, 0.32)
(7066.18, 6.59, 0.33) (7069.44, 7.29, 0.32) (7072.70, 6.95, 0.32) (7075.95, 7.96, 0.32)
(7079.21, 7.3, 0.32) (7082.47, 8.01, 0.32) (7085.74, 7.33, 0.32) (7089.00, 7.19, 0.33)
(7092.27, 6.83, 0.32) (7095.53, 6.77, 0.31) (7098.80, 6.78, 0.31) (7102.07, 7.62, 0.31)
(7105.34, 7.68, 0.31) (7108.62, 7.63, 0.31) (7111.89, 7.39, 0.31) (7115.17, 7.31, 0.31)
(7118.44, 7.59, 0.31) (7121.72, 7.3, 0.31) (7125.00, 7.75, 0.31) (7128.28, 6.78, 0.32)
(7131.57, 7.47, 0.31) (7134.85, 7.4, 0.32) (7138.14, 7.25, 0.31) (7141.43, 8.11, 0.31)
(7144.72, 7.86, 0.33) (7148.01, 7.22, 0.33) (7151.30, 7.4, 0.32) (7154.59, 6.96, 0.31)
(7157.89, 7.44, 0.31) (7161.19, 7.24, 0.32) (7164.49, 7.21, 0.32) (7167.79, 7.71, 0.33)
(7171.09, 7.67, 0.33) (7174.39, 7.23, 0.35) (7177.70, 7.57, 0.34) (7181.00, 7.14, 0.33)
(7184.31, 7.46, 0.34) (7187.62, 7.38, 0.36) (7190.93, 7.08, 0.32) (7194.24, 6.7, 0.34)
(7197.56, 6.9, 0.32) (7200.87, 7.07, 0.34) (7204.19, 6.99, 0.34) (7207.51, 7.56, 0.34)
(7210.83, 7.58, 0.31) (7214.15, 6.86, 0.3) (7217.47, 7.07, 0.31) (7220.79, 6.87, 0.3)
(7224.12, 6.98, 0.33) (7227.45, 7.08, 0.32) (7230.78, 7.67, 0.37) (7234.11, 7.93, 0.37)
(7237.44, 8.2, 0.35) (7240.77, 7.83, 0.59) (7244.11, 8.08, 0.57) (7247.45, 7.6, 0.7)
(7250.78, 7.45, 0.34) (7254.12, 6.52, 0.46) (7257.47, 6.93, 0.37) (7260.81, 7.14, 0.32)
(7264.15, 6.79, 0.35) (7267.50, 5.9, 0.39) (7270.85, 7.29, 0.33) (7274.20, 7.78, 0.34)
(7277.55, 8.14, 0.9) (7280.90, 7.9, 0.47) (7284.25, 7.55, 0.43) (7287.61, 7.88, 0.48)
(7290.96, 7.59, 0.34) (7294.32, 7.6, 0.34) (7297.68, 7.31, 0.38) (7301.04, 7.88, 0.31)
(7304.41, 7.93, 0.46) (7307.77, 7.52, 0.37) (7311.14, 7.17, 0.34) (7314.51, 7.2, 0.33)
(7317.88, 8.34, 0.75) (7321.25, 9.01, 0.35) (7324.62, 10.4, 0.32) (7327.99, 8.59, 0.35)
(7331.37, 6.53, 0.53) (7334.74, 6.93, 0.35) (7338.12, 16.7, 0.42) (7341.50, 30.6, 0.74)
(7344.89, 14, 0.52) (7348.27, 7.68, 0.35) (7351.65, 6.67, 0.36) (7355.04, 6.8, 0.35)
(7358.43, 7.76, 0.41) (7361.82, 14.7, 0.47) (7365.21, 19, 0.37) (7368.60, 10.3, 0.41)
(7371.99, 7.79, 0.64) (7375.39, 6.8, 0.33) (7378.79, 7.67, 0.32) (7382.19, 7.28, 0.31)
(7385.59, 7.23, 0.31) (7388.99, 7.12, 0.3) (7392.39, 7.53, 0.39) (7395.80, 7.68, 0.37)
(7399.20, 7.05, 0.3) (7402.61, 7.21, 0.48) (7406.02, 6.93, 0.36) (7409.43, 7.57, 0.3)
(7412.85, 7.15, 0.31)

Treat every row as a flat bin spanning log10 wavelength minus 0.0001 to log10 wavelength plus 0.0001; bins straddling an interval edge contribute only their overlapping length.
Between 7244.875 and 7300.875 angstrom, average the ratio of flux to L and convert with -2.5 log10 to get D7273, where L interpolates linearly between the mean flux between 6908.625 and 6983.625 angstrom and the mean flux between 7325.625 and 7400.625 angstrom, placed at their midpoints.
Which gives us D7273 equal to 0.27 mag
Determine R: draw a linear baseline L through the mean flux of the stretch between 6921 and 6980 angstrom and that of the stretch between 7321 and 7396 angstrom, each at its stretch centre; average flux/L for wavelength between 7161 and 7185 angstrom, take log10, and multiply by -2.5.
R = 0.19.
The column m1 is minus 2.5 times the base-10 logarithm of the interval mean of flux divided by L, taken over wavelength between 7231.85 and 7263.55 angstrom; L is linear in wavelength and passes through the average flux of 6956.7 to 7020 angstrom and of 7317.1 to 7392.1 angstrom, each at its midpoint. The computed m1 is 0.25 mag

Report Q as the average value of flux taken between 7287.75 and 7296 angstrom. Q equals 7.65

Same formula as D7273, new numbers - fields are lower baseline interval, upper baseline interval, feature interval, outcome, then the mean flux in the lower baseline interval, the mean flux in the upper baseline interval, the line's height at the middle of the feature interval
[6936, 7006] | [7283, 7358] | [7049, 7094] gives 0.077 mag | 7.15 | 9.44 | 7.81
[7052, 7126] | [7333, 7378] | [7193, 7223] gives 0.303 mag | 7.3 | 11.9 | 9.35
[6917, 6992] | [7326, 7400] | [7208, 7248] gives 0.220 mag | 7.15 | 10.1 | 9.15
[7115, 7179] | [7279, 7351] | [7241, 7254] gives 0.152 mag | 7.43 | 9.59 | 8.72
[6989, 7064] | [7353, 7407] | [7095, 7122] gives 0.033 mag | 7.26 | 8.69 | 7.59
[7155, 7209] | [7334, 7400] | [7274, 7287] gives 0.143 mag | 7.26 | 10.5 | 8.96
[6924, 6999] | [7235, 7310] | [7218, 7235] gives 0.027 mag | 7.15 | 7.49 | 7.44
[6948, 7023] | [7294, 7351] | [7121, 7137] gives 0.145 mag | 7.13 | 10.1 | 8.39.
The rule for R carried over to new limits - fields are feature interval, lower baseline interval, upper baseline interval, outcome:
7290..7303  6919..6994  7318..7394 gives 0.278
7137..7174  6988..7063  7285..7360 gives 0.105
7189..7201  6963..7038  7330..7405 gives 0.242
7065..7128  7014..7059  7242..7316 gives 0.003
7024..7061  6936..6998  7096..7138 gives -0.018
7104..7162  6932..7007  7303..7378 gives 0.155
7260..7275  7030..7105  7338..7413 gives 0.282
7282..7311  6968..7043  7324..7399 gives 0.252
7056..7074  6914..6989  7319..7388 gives 0.151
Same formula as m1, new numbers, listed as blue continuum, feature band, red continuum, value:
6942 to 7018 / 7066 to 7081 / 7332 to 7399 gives 0.095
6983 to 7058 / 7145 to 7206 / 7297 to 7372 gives 0.209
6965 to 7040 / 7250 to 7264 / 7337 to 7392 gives 0.375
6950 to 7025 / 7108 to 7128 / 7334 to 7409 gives 0.095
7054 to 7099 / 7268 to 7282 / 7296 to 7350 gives 0.257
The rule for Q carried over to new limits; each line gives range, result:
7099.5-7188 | 7.43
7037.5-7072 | 7.38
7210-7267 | 7.3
